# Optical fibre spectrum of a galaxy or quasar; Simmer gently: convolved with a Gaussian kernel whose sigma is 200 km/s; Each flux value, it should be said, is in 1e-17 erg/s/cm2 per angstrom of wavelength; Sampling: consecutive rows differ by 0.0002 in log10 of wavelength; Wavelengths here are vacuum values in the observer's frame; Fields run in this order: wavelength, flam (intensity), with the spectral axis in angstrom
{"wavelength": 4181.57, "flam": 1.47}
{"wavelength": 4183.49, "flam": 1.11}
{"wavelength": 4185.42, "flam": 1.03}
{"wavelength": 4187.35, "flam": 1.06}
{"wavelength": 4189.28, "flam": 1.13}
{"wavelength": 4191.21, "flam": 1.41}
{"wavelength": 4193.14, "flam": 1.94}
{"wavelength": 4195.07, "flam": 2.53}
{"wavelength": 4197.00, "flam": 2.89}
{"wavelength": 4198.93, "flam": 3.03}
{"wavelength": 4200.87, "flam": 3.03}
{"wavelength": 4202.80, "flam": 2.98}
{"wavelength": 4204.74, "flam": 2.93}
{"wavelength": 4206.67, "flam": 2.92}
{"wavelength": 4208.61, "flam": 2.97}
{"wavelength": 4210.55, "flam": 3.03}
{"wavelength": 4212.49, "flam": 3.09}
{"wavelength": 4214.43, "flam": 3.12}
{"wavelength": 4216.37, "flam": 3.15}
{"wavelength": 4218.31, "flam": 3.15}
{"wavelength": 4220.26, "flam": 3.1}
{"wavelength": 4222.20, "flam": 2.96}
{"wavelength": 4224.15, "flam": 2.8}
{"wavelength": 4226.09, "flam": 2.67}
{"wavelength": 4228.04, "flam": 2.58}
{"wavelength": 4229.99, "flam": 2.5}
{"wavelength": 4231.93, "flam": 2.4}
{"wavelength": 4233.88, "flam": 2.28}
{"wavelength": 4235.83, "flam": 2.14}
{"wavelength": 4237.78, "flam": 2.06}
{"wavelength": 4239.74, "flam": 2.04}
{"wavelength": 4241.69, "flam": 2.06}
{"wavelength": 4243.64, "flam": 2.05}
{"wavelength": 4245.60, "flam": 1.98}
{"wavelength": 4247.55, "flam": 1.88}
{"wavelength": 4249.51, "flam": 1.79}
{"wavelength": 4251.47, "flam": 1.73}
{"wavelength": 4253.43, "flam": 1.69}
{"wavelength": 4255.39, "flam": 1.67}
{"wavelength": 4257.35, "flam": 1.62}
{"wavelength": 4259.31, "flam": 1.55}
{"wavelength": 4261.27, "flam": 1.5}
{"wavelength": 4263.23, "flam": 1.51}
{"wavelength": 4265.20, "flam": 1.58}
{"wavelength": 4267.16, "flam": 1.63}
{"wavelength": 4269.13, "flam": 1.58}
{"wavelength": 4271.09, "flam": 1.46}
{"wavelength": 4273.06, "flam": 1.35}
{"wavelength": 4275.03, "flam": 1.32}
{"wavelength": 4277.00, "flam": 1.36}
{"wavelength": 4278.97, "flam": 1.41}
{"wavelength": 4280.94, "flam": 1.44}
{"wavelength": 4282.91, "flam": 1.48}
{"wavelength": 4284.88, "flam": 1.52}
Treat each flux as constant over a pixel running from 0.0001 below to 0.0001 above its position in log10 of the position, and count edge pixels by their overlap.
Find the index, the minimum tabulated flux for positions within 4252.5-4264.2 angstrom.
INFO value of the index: 1.5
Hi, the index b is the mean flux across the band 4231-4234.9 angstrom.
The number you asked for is 2.34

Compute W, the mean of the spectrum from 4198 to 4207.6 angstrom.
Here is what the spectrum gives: 2.98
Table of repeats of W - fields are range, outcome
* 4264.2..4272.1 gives 1.56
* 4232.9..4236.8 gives 2.21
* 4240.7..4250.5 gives 1.95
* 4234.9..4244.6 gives 2.07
